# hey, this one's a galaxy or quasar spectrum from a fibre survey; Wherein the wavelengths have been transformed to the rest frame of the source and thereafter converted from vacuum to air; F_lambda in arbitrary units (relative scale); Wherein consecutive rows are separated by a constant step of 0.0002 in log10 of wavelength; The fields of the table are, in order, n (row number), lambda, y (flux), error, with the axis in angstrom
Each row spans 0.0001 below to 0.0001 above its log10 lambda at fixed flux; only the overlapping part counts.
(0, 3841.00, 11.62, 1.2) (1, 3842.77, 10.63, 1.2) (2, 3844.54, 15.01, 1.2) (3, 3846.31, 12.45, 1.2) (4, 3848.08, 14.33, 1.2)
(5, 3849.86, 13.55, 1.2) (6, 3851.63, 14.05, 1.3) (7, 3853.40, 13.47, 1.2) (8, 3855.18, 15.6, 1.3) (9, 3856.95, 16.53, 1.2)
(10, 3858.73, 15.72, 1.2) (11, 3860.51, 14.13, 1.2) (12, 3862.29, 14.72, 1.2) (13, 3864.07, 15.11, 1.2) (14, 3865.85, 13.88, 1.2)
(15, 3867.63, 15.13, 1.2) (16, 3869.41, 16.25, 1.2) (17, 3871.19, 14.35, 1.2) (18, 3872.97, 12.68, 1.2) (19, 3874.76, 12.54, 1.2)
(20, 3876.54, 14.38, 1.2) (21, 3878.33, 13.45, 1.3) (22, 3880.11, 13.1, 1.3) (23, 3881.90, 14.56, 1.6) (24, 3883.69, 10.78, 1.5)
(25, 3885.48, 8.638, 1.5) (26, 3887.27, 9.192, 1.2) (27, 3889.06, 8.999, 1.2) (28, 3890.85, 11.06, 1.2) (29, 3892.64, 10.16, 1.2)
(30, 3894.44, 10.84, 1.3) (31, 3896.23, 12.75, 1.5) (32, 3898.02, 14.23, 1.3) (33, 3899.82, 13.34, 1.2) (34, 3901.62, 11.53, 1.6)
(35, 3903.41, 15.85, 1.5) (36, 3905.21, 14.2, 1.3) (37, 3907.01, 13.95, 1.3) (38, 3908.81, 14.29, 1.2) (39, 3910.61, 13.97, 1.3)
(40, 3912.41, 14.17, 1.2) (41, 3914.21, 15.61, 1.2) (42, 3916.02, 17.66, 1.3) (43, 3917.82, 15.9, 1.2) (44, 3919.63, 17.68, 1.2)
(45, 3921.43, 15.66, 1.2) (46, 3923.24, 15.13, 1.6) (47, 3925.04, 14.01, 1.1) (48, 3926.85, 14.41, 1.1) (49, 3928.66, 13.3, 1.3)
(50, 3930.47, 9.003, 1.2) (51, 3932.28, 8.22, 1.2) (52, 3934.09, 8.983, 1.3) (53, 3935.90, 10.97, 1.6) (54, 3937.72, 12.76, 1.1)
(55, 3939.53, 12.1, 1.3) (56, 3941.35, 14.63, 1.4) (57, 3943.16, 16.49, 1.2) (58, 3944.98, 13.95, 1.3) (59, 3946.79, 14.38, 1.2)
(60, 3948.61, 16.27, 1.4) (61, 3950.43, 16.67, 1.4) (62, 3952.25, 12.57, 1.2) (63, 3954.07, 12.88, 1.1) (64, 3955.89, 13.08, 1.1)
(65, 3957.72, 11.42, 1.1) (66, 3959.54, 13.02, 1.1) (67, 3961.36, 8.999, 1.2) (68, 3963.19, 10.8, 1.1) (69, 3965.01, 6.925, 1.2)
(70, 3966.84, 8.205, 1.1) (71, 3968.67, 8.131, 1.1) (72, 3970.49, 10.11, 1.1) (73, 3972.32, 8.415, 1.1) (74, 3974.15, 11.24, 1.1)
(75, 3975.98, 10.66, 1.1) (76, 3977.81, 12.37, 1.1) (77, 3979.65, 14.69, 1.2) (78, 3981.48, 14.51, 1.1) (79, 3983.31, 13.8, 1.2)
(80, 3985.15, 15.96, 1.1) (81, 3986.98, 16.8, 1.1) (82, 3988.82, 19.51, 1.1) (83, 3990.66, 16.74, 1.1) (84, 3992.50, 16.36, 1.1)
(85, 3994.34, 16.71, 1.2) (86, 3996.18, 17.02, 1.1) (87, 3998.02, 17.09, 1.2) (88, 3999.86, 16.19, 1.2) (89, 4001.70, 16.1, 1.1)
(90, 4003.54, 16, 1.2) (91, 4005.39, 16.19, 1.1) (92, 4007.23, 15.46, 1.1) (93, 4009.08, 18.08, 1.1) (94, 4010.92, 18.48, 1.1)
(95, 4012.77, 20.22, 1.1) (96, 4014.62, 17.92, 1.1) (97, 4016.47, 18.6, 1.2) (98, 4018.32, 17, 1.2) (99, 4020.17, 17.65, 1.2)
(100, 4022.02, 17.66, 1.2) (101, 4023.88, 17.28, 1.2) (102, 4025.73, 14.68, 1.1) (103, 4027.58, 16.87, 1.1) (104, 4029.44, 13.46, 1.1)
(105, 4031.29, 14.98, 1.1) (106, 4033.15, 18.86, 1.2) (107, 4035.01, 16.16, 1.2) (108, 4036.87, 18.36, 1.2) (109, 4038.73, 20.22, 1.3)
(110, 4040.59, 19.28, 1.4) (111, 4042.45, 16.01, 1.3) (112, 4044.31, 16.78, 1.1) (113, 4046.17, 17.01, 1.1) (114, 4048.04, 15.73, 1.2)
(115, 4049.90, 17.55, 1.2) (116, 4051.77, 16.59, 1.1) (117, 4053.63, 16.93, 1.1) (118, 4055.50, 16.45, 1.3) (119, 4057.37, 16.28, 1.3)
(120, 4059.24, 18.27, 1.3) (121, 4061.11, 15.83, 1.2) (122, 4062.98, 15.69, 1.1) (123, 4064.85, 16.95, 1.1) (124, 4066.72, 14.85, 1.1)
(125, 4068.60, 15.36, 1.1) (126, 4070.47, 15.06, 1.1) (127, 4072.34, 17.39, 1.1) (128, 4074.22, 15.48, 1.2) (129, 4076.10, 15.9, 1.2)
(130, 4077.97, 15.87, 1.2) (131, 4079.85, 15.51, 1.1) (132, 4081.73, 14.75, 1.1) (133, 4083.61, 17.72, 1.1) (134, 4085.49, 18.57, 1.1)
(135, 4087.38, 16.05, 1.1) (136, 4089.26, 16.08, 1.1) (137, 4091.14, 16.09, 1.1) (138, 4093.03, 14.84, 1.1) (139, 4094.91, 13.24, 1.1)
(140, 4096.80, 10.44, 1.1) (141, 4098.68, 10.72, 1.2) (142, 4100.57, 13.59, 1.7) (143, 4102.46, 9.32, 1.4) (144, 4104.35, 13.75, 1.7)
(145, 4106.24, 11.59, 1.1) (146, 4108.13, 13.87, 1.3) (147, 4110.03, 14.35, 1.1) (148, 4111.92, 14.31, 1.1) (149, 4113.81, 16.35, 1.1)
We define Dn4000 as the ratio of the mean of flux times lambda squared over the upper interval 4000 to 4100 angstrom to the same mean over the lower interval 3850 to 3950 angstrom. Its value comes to 1.30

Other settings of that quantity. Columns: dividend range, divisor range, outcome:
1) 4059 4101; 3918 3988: 1.29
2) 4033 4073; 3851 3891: 1.37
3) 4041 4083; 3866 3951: 1.31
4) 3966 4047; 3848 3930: 1.22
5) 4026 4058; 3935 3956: 1.27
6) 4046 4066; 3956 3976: 1.76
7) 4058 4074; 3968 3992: 1.26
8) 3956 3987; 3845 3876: 0.84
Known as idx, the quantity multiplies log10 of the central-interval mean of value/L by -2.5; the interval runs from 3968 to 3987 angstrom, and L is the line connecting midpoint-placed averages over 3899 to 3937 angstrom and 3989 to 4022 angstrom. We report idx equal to 0.30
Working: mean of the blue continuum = 13.7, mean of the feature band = 12.3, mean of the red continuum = 17.2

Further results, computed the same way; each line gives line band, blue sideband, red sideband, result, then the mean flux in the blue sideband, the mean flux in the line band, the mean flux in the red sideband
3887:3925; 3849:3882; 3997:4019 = 0.11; 14.4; 13.7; 17.3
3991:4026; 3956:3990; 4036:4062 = -0.18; 12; 17.1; 17.2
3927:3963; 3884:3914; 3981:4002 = 0.14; 12.4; 12.6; 16.4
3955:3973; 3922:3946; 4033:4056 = 0.37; 12.7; 9.92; 17.3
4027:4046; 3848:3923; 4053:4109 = -0.16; 13.8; 17.1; 15.1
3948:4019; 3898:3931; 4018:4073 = 0.09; 14.5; 14.4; 16.7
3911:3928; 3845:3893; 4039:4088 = -0.10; 13.3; 15.5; 16.5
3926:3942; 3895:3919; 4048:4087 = 0.27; 14.4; 11.5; 16.3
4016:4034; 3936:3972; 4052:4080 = -0.14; 12.2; 16.6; 16.2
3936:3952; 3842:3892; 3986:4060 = 0.06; 13.4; 14.4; 17.1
